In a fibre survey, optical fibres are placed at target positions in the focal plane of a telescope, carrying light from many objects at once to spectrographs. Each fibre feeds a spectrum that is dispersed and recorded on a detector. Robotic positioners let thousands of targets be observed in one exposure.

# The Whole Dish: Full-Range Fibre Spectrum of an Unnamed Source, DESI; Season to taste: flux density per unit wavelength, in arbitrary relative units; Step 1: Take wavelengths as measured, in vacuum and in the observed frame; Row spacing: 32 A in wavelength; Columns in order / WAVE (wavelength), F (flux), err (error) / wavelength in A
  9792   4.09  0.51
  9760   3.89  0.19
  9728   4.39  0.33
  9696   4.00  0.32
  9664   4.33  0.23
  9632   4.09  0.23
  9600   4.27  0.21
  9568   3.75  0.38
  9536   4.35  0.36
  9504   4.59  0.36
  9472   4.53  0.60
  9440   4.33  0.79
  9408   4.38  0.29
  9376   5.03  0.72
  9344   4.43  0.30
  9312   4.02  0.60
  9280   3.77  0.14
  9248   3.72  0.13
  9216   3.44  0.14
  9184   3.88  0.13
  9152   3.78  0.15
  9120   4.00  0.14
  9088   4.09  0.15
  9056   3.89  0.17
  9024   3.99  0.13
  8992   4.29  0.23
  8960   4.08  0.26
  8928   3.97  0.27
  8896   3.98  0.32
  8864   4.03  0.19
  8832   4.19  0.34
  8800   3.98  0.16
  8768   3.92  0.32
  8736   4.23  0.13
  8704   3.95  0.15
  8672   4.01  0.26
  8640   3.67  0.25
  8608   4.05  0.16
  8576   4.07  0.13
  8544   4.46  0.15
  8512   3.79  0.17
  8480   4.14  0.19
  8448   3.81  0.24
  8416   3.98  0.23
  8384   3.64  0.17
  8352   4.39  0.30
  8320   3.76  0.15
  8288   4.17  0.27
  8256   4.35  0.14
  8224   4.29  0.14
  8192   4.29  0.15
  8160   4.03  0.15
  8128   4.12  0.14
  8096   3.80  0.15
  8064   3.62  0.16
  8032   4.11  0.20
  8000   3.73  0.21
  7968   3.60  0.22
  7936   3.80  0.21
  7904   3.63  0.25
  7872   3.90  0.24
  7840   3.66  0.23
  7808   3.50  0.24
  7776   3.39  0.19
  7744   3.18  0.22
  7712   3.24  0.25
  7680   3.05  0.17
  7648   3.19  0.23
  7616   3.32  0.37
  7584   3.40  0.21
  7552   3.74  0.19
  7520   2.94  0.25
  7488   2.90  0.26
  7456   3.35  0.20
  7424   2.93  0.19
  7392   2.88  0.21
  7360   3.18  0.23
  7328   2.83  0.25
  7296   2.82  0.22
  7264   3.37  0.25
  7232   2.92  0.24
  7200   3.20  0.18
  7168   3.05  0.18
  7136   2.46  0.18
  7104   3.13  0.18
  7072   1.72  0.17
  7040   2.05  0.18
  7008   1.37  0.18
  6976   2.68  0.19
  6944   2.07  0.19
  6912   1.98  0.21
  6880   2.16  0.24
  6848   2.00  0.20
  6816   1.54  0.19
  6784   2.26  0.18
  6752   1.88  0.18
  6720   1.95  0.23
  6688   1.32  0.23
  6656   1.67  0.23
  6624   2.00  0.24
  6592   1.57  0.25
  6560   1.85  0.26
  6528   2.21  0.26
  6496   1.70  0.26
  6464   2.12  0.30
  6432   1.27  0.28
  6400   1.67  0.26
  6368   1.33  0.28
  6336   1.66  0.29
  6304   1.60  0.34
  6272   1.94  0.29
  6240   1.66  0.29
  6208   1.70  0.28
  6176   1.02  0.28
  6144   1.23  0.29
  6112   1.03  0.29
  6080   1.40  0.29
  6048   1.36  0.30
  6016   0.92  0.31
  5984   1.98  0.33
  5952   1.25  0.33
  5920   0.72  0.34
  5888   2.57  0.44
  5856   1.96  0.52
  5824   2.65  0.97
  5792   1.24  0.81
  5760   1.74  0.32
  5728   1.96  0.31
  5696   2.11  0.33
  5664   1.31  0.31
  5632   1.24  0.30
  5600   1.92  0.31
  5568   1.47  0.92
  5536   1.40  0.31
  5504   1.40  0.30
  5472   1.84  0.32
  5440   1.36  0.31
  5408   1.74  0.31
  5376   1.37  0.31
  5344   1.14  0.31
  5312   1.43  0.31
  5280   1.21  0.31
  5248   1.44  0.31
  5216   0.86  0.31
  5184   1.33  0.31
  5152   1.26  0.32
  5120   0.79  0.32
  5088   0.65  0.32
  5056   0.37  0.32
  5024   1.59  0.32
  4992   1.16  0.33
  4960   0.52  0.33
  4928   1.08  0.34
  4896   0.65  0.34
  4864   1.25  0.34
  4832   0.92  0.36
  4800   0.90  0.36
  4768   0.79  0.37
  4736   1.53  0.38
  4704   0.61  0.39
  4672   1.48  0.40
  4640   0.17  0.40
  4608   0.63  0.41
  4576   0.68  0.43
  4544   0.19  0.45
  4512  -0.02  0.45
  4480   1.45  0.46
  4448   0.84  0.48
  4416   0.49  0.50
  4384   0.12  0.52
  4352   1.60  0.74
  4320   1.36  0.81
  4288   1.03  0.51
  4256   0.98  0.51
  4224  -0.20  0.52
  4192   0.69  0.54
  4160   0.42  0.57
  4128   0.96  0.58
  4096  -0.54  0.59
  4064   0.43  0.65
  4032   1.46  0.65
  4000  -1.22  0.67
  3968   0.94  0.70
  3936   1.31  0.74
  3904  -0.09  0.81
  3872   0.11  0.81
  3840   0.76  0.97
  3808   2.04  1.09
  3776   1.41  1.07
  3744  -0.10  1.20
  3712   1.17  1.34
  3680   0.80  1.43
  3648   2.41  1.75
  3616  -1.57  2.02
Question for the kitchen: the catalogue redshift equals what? 0.78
